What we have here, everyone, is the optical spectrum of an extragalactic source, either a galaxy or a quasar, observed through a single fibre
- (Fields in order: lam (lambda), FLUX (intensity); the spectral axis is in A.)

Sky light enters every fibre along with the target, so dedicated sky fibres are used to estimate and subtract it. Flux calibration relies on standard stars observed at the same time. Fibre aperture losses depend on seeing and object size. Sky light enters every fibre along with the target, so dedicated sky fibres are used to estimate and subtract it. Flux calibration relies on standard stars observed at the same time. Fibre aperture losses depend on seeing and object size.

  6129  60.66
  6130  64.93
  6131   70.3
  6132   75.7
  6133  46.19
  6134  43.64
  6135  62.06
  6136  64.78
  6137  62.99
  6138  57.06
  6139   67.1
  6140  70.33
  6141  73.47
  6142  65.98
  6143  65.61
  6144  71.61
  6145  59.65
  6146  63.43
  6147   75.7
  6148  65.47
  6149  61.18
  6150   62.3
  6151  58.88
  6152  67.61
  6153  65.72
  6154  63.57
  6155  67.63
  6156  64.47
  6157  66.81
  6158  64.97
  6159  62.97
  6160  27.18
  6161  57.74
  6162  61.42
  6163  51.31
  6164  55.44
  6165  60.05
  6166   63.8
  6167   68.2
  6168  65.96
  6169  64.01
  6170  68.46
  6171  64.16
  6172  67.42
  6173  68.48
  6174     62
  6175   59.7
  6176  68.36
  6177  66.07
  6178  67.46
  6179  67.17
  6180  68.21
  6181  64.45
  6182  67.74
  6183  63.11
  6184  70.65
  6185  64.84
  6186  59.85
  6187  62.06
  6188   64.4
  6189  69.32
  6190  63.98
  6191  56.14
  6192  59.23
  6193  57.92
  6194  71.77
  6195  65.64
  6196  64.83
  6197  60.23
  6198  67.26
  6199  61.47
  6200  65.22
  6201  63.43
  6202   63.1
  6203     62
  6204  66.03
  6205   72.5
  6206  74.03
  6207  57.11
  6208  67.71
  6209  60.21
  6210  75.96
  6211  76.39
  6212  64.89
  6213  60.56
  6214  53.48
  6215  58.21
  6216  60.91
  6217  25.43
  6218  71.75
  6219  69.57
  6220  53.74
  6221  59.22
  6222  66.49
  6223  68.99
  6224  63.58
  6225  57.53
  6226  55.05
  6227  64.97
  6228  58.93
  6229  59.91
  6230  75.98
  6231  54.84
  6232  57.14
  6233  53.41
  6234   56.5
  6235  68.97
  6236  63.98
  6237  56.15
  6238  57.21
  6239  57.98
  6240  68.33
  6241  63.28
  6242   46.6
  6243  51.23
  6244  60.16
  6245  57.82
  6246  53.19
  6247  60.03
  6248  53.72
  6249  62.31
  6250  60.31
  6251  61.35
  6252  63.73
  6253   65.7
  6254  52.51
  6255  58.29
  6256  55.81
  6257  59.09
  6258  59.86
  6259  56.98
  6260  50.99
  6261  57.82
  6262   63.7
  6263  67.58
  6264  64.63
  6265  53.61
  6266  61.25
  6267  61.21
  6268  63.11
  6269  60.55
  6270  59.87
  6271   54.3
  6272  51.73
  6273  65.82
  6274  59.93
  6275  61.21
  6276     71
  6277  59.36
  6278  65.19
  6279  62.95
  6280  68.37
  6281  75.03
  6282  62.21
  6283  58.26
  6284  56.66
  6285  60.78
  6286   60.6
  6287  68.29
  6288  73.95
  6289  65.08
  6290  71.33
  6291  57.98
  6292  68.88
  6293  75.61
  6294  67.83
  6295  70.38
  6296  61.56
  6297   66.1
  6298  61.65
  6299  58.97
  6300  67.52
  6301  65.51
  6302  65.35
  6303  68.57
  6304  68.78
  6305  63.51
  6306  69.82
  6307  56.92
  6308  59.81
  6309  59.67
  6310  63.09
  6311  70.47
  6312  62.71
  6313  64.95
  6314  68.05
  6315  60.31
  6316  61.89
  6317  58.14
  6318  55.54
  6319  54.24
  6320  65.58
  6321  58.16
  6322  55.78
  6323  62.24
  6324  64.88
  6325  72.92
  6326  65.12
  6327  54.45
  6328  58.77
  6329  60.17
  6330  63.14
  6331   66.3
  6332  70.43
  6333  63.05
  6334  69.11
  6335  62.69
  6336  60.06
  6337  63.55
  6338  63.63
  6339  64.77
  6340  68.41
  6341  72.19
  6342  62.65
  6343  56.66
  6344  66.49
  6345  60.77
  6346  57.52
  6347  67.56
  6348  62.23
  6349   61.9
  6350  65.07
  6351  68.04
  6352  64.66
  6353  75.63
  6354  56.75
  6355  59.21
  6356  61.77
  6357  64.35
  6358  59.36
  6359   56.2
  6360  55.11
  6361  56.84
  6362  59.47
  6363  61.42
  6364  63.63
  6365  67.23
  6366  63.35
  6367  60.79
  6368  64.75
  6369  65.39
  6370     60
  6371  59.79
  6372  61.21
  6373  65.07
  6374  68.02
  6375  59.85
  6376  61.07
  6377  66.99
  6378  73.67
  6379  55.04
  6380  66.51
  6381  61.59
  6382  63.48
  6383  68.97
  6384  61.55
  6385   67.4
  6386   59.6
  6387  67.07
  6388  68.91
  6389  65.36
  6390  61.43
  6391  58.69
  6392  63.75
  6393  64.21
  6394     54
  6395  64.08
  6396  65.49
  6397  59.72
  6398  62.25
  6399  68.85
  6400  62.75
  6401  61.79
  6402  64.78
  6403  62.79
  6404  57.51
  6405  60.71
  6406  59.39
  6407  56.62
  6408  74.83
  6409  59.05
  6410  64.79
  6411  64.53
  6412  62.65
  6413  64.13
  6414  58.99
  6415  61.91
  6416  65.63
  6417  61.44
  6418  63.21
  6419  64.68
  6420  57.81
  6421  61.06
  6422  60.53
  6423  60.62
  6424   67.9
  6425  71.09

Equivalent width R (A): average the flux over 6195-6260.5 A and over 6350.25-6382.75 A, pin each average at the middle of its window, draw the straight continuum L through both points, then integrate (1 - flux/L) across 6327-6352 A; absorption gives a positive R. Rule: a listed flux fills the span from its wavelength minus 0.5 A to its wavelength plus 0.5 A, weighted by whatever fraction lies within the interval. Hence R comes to -0.6 A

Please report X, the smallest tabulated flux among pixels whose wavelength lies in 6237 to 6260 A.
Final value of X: 46.6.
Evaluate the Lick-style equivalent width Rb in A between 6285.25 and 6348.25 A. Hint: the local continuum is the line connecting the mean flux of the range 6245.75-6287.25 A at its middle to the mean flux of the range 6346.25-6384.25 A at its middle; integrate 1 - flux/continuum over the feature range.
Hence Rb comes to -2.2 A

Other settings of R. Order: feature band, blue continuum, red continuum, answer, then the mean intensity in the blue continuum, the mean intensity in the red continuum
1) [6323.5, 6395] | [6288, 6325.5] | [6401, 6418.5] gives 0.1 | 64.2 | 62.5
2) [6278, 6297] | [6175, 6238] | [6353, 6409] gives -0.9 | 63.1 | 62.6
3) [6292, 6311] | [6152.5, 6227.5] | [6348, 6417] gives -0.7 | 63.1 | 62.9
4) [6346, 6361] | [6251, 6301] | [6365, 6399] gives 0.2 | 62.6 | 63.4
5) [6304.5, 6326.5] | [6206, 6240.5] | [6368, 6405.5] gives 0.0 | 61.4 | 63.2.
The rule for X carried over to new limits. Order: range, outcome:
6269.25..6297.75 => 51.73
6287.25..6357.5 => 54.24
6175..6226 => 25.43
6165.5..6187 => 59.7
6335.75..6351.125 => 56.66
